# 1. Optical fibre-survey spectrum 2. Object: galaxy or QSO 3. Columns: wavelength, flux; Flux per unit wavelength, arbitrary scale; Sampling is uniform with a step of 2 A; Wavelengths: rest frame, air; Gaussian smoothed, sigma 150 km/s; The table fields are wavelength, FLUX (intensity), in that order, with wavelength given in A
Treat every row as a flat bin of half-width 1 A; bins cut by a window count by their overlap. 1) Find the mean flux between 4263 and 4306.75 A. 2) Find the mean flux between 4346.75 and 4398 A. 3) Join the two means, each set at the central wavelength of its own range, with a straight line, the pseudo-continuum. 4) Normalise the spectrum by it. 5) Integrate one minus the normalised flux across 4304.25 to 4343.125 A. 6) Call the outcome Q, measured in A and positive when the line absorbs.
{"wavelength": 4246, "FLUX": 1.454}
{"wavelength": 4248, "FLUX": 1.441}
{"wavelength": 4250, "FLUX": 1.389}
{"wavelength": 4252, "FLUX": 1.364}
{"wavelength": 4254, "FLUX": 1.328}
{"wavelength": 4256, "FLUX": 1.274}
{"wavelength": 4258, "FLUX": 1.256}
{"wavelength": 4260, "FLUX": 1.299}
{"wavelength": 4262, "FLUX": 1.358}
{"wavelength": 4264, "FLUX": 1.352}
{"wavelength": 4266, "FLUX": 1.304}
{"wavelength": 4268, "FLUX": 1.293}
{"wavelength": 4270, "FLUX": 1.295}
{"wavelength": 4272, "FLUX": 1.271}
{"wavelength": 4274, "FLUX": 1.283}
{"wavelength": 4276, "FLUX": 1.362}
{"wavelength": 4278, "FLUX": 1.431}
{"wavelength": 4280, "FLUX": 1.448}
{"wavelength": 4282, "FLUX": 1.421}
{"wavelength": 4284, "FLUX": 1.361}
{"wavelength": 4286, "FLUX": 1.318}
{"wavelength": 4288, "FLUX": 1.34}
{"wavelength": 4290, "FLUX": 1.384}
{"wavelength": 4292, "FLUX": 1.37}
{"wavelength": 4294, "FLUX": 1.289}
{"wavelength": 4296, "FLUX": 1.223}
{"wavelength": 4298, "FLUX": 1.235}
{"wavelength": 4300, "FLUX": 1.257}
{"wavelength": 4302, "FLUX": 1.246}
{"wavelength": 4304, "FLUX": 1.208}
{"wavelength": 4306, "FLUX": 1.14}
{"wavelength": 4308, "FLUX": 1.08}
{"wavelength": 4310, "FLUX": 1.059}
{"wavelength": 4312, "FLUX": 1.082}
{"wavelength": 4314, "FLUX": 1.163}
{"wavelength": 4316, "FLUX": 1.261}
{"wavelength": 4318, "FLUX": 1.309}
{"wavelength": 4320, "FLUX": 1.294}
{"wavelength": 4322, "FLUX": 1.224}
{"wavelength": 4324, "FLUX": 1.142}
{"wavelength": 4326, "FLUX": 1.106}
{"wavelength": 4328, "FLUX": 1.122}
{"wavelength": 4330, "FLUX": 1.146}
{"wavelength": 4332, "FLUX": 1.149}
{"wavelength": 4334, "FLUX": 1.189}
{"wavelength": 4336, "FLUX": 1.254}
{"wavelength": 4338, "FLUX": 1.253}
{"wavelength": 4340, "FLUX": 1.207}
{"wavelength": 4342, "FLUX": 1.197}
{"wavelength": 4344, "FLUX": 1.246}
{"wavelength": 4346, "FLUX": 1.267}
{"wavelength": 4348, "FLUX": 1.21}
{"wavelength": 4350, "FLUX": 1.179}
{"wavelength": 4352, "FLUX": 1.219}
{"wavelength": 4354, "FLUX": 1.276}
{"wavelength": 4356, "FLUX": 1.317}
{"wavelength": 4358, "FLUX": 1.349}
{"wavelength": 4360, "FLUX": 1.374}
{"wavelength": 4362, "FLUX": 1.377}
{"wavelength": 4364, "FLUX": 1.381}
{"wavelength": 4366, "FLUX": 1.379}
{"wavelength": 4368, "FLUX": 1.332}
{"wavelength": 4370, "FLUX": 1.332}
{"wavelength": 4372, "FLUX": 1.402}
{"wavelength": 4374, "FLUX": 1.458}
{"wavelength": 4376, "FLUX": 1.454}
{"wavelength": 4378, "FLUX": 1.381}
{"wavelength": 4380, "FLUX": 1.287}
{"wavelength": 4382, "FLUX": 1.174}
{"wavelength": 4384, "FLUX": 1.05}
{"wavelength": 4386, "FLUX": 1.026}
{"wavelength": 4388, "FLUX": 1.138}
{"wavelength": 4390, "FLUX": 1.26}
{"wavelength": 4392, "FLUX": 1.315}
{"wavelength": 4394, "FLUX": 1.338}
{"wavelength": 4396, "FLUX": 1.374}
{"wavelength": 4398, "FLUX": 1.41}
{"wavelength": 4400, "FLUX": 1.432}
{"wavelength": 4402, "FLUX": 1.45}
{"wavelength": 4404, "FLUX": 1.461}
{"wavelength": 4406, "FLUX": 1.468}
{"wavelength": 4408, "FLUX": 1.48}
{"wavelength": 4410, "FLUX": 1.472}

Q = 3.8 A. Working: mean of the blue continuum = 1.31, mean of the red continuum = 1.3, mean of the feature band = 1.18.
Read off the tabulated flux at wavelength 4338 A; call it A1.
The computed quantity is 1.253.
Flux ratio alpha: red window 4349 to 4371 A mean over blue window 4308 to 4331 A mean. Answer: 1.13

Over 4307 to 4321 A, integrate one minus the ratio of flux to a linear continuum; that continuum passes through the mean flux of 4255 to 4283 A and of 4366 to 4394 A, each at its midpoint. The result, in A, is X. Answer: 1.4 A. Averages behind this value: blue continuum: 1.33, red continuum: 1.28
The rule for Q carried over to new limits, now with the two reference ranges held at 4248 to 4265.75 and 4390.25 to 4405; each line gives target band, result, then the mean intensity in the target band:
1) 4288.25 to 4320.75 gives 3.0 A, 1.23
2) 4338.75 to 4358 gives 1.8 A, 1.24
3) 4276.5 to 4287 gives -0.4 A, 1.39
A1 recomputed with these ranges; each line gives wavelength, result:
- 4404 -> 1.461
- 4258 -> 1.256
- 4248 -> 1.441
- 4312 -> 1.082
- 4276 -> 1.362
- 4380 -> 1.287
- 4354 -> 1.276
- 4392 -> 1.315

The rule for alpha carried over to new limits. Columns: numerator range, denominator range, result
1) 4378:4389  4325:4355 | 0.96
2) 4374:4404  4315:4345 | 1.08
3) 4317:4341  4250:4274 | 0.92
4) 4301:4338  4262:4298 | 0.88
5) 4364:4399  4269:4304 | 0.99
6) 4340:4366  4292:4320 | 1.06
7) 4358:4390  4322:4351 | 1.09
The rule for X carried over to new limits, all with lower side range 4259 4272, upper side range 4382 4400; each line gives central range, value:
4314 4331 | 1.1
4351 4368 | -1.0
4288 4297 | -0.1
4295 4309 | 1.0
